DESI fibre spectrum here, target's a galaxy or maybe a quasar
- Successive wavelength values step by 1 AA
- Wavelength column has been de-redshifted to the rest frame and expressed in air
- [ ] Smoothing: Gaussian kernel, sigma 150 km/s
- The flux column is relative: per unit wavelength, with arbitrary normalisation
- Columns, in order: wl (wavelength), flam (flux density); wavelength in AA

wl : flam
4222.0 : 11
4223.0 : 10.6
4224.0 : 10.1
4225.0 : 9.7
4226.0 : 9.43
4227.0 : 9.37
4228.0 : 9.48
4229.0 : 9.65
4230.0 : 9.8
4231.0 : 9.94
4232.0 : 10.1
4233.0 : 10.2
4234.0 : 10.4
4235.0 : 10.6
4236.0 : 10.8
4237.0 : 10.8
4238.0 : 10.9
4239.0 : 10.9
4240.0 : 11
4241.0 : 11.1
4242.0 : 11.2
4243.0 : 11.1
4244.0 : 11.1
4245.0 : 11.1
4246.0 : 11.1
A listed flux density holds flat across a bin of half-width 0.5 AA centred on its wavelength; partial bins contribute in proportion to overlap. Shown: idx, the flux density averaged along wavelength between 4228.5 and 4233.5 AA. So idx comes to 9.94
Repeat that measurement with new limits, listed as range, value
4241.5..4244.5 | 11.1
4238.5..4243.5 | 11.1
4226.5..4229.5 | 9.5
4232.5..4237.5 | 10.6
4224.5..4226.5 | 9.56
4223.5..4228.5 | 9.62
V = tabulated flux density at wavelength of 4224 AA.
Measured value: 10.1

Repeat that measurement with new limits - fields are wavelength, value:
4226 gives 9.43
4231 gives 9.94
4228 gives 9.48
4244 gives 11.1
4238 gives 10.9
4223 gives 10.6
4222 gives 11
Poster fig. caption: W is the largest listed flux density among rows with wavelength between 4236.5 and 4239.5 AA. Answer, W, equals 10.9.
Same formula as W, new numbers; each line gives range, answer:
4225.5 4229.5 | 9.65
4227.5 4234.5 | 10.4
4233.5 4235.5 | 10.6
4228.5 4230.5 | 9.8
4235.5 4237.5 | 10.8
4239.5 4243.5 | 11.2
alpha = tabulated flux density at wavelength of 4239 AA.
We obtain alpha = 10.9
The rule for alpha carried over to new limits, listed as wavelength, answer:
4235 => 10.6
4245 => 11.1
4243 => 11.1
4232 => 10.1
